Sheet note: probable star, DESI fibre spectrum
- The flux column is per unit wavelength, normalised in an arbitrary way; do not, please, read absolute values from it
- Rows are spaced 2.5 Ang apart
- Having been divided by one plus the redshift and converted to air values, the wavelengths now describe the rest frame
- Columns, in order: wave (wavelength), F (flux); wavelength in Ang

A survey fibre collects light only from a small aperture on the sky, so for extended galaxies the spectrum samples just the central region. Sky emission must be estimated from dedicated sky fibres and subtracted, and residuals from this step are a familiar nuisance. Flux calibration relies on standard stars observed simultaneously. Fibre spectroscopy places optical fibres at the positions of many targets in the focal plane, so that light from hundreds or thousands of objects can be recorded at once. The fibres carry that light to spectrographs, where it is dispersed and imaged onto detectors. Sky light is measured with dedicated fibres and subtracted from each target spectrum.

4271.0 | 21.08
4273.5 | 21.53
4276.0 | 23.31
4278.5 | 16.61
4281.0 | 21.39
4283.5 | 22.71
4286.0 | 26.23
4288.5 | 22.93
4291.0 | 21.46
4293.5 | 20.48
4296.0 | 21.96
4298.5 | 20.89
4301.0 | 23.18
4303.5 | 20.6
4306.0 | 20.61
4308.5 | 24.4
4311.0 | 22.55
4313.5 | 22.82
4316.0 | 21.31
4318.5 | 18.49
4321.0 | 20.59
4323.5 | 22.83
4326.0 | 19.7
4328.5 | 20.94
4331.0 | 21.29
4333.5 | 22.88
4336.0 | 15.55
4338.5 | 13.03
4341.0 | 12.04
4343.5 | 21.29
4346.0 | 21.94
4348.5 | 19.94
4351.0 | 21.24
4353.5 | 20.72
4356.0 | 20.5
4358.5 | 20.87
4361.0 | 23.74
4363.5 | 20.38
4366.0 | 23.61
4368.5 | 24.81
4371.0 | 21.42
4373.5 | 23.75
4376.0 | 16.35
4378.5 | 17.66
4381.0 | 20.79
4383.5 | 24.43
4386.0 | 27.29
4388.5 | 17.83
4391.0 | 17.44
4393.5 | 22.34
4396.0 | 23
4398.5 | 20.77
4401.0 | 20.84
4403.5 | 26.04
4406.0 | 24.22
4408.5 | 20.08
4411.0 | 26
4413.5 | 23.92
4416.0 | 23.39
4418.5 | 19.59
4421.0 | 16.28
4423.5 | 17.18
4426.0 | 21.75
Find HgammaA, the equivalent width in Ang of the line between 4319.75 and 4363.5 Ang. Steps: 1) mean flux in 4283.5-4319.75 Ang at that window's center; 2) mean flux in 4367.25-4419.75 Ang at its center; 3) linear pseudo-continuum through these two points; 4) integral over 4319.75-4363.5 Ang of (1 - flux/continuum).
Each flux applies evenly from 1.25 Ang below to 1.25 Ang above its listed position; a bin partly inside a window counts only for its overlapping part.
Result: 4.1 Ang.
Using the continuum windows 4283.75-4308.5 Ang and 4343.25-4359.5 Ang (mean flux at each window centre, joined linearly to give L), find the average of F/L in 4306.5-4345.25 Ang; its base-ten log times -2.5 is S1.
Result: 0.079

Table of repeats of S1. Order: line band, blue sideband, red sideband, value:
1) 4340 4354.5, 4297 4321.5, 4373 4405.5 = 0.10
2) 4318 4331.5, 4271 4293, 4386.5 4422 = 0.06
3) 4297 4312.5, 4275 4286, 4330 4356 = -0.08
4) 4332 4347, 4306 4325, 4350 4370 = 0.23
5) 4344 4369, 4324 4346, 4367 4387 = -0.07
